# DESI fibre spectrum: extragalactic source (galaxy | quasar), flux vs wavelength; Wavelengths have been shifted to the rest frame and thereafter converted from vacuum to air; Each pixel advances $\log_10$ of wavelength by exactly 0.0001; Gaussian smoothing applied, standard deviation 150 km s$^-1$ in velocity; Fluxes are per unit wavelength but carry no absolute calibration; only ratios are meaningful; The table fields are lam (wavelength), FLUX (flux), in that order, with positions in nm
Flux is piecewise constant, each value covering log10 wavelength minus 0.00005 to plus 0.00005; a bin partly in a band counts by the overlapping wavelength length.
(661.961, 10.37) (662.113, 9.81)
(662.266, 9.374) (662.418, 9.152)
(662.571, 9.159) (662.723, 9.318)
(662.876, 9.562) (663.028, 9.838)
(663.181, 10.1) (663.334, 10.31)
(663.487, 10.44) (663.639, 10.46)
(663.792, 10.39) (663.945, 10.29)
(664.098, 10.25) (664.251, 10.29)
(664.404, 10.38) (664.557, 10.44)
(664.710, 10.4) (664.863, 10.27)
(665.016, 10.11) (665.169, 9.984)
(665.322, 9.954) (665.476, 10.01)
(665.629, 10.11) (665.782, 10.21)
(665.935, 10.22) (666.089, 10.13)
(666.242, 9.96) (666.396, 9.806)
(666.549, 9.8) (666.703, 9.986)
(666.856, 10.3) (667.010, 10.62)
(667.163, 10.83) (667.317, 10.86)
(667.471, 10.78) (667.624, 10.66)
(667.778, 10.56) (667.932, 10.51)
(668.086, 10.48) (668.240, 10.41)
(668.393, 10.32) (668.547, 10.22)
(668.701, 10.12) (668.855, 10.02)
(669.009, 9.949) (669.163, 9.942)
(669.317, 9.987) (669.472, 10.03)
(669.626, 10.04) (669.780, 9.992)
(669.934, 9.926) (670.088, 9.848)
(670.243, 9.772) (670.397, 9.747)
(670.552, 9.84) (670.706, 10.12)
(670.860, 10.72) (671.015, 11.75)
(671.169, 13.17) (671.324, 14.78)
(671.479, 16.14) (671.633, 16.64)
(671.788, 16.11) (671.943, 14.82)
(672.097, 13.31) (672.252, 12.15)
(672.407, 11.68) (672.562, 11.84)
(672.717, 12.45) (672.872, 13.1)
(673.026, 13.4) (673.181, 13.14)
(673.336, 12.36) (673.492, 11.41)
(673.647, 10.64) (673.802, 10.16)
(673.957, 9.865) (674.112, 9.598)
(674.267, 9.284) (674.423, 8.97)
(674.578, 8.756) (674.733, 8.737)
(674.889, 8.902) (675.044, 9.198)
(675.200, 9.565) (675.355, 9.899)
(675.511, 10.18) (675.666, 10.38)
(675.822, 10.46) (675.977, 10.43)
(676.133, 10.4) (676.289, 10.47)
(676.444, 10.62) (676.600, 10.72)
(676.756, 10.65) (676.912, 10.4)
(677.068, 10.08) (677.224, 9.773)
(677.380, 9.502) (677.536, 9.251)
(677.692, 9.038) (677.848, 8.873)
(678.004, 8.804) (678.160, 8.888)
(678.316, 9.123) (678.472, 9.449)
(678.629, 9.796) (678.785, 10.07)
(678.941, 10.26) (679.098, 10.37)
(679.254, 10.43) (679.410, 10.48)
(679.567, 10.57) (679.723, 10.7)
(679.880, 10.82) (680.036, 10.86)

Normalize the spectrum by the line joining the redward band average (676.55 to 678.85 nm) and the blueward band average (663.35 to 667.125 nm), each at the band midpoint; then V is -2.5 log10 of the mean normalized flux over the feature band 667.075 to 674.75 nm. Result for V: -0.13 mag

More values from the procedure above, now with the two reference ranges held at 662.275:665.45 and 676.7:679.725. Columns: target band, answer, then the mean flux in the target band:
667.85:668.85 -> -0.04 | 10.3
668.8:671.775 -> -0.14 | 11.3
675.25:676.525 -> -0.05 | 10.3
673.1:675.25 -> -0.02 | 10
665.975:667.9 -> -0.04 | 10.4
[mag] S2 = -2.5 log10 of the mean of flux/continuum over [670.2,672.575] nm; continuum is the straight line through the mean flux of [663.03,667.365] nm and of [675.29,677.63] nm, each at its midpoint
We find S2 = -0.238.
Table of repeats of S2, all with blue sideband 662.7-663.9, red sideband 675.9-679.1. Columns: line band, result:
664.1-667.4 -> -0.019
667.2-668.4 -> -0.062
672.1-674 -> -0.201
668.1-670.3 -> -0.008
